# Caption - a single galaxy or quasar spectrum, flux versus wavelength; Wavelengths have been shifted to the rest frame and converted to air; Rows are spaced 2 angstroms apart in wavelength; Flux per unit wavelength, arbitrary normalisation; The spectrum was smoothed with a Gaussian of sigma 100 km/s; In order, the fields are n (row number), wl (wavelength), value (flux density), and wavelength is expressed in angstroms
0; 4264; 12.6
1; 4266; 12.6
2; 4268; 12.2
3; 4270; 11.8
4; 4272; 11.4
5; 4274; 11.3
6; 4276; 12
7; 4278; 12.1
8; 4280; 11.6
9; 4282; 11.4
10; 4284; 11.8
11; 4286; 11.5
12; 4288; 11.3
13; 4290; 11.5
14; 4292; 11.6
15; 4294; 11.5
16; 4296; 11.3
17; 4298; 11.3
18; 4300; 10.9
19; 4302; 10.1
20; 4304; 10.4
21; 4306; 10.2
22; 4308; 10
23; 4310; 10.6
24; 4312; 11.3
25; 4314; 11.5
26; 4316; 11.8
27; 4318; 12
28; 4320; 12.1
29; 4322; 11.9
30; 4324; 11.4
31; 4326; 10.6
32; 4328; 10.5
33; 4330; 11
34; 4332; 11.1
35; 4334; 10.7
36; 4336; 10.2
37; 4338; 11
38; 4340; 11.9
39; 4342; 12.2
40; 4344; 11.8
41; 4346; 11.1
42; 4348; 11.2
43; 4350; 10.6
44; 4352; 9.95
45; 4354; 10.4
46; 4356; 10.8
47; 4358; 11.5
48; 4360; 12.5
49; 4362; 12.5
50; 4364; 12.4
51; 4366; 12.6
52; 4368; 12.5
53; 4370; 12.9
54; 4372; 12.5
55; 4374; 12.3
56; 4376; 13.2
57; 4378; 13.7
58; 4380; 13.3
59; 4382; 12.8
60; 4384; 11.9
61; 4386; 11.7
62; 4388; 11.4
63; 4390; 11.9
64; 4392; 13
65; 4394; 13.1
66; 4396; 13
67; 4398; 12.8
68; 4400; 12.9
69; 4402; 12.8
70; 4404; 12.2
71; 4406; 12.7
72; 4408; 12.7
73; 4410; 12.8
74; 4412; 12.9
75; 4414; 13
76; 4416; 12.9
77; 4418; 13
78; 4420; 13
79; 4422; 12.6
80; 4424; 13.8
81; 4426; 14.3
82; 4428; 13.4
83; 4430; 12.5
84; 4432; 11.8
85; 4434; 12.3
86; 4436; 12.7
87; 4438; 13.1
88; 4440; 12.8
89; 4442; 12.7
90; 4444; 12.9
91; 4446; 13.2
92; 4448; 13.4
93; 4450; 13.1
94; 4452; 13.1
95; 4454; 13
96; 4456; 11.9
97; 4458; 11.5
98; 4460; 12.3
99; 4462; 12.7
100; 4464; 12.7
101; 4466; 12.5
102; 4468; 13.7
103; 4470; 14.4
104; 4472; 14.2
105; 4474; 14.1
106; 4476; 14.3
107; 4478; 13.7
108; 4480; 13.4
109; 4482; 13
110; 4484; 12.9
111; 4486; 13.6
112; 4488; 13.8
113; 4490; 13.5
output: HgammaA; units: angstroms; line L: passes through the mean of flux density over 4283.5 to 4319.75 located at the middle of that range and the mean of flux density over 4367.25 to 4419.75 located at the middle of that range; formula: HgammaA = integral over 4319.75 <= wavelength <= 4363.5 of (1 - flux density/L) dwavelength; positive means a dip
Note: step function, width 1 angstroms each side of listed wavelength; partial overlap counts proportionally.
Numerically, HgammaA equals 2.2 angstroms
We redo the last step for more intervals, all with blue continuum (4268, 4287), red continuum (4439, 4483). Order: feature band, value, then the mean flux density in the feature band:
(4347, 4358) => 1.4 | 10.7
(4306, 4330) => 1.6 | 11.2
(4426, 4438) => 0.1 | 12.7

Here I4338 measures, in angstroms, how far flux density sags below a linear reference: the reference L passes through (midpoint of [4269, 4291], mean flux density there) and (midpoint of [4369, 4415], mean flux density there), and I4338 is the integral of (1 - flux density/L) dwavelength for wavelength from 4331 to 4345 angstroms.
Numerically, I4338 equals 1.03 angstroms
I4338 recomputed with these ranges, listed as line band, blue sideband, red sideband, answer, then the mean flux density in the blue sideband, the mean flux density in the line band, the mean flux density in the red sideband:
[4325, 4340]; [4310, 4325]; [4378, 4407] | 1.30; 11.6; 10.8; 12.6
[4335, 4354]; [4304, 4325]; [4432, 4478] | 0.90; 11.2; 11.1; 13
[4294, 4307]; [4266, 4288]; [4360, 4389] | 1.27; 11.7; 10.8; 12.5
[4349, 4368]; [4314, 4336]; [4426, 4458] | 0.30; 11.3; 11.5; 12.8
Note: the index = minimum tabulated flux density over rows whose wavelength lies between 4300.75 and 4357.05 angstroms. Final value 9.95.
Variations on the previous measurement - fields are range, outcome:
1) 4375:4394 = 11.4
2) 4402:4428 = 12.2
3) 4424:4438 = 11.8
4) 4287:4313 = 10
